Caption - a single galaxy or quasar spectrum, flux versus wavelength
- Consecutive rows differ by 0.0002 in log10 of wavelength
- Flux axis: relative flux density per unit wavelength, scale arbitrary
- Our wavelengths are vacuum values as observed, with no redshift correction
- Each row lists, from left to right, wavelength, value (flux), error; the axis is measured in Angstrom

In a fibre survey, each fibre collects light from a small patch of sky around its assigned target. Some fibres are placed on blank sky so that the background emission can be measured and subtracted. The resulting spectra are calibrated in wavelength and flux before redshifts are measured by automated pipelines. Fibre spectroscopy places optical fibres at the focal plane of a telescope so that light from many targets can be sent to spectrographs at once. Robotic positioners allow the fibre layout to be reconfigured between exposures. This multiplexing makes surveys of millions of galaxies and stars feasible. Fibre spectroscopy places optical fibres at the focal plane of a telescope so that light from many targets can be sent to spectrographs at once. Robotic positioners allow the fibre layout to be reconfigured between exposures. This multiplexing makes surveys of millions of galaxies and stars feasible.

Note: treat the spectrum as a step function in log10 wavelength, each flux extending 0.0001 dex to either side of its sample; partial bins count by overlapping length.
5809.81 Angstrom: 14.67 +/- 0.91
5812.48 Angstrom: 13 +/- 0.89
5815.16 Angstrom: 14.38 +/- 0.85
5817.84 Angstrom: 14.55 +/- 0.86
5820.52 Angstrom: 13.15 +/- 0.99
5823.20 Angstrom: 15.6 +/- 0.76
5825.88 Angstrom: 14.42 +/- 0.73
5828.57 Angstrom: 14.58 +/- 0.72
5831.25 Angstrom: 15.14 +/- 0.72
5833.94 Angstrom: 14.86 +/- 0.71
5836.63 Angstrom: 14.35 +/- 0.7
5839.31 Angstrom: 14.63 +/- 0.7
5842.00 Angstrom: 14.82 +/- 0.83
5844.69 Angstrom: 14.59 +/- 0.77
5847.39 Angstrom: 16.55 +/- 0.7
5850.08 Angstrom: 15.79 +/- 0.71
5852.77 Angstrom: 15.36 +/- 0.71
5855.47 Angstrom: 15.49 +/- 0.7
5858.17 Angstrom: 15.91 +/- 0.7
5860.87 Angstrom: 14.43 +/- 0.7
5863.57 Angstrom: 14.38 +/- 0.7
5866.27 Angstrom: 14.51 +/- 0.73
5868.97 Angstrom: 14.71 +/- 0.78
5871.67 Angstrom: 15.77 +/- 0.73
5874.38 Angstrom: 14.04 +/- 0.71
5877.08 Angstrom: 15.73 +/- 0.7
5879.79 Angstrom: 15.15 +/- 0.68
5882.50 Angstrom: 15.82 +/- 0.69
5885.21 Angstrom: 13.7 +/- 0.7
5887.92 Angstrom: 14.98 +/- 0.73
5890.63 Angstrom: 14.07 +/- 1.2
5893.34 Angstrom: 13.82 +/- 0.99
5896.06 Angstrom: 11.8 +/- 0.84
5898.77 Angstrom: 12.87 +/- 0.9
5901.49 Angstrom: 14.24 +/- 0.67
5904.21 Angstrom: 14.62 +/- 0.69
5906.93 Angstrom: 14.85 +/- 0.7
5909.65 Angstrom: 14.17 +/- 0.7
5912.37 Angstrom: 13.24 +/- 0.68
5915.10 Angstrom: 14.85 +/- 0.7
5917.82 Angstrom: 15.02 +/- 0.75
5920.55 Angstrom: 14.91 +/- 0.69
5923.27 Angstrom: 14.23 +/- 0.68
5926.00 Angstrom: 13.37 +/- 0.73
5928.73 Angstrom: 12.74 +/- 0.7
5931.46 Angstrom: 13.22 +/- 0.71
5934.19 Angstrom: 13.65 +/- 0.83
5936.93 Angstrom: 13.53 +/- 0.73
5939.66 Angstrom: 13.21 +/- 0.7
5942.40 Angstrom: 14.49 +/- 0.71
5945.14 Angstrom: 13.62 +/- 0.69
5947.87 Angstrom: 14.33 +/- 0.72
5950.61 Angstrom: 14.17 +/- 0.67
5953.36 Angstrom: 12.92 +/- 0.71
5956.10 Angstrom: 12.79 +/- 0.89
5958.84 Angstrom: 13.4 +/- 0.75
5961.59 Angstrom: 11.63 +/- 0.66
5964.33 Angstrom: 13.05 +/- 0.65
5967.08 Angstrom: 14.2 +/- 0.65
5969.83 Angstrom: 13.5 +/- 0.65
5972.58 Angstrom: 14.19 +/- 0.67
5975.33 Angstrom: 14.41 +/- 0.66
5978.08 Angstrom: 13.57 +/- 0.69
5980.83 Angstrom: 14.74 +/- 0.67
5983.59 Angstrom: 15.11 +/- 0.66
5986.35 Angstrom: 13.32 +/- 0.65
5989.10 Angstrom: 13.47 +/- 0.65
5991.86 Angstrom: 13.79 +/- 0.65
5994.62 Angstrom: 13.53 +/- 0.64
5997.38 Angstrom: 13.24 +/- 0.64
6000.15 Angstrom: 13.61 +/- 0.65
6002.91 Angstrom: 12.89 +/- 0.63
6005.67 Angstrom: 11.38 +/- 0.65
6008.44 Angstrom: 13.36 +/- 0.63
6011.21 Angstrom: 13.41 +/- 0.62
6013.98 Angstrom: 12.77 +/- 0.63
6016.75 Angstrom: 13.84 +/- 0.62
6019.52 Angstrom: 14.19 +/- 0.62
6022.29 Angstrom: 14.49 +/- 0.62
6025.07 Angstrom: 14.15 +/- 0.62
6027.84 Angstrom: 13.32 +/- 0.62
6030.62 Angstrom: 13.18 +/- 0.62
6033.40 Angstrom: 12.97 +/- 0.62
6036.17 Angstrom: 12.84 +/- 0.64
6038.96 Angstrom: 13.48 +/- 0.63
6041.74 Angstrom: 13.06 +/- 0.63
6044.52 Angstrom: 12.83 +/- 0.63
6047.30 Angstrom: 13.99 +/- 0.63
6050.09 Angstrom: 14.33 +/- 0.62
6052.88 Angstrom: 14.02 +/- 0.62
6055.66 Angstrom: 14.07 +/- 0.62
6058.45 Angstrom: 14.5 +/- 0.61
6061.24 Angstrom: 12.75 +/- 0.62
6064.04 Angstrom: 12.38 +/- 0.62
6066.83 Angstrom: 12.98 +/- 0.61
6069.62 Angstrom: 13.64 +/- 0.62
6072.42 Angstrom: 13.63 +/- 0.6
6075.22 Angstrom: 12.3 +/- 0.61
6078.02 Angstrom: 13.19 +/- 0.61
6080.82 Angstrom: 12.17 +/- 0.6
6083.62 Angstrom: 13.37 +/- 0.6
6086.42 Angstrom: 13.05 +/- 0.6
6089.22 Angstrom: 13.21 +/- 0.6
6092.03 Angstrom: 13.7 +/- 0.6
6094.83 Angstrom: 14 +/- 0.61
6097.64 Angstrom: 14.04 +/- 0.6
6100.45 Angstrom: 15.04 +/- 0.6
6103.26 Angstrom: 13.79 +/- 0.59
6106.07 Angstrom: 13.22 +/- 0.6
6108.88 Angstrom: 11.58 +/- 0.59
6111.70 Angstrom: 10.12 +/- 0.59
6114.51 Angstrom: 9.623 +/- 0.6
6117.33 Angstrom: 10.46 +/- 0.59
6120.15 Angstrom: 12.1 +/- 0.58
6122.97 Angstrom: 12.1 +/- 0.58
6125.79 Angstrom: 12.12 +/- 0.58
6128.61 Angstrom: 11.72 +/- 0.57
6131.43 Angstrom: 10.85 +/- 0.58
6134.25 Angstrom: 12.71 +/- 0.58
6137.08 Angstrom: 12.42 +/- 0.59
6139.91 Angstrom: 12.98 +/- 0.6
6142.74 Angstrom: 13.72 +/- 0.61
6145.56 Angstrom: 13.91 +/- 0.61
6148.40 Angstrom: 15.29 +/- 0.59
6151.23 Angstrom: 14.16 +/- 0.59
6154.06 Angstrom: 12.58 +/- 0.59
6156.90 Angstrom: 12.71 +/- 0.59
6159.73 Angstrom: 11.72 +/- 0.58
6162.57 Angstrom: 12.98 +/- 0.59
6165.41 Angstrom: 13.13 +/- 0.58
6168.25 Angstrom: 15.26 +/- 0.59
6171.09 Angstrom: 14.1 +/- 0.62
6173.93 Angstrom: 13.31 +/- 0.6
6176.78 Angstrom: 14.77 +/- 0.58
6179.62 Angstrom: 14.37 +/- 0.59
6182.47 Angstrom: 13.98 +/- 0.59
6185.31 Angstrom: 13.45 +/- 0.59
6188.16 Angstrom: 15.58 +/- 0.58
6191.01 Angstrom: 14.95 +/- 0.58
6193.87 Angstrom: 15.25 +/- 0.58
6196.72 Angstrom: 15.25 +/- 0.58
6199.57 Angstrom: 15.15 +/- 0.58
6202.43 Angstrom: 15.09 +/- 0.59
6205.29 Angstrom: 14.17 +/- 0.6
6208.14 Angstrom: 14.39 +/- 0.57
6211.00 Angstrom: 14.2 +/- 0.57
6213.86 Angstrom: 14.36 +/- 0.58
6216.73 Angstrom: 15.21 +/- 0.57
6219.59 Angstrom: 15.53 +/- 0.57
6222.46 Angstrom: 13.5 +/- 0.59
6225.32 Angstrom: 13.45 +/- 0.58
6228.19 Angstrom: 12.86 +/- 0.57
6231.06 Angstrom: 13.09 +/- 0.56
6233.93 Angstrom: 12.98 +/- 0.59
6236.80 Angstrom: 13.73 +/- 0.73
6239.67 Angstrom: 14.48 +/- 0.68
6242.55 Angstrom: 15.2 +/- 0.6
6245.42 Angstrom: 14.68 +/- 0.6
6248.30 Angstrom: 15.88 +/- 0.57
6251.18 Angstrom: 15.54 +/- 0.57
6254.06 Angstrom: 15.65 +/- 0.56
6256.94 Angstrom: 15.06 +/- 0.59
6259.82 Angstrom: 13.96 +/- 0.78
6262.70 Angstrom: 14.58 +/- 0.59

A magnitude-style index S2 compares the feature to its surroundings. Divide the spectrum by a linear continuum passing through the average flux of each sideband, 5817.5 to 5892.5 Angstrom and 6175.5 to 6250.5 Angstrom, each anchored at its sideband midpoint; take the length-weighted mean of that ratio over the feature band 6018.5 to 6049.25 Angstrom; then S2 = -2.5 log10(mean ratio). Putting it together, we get 0.09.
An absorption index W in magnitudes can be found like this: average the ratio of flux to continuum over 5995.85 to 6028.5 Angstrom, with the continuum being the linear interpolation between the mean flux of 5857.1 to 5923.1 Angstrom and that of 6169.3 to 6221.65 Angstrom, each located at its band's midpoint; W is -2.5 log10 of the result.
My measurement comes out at 0.089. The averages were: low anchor 14.5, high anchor 14.6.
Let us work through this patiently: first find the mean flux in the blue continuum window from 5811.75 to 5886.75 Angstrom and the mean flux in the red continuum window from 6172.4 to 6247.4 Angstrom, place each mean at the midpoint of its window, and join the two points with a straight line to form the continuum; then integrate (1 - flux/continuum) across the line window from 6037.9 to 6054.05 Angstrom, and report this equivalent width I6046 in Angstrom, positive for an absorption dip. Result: 1.07 Angstrom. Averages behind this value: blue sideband 14.9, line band 13.6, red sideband 14.4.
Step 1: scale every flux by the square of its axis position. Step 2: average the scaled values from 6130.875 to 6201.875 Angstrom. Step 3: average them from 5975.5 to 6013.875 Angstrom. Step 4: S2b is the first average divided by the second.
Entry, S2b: 1.1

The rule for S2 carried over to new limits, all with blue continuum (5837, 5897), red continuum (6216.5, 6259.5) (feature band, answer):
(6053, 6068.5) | 0.09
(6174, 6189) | 0.02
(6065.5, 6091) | 0.12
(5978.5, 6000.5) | 0.06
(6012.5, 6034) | 0.08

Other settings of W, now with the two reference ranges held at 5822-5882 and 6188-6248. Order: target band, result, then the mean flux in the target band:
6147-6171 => 0.08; 13.5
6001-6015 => 0.16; 12.8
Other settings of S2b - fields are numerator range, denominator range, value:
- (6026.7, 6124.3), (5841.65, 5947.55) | 0.96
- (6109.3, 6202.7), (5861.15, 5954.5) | 1.02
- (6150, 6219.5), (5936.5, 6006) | 1.12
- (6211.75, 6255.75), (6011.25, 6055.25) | 1.13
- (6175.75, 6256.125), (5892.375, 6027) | 1.16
